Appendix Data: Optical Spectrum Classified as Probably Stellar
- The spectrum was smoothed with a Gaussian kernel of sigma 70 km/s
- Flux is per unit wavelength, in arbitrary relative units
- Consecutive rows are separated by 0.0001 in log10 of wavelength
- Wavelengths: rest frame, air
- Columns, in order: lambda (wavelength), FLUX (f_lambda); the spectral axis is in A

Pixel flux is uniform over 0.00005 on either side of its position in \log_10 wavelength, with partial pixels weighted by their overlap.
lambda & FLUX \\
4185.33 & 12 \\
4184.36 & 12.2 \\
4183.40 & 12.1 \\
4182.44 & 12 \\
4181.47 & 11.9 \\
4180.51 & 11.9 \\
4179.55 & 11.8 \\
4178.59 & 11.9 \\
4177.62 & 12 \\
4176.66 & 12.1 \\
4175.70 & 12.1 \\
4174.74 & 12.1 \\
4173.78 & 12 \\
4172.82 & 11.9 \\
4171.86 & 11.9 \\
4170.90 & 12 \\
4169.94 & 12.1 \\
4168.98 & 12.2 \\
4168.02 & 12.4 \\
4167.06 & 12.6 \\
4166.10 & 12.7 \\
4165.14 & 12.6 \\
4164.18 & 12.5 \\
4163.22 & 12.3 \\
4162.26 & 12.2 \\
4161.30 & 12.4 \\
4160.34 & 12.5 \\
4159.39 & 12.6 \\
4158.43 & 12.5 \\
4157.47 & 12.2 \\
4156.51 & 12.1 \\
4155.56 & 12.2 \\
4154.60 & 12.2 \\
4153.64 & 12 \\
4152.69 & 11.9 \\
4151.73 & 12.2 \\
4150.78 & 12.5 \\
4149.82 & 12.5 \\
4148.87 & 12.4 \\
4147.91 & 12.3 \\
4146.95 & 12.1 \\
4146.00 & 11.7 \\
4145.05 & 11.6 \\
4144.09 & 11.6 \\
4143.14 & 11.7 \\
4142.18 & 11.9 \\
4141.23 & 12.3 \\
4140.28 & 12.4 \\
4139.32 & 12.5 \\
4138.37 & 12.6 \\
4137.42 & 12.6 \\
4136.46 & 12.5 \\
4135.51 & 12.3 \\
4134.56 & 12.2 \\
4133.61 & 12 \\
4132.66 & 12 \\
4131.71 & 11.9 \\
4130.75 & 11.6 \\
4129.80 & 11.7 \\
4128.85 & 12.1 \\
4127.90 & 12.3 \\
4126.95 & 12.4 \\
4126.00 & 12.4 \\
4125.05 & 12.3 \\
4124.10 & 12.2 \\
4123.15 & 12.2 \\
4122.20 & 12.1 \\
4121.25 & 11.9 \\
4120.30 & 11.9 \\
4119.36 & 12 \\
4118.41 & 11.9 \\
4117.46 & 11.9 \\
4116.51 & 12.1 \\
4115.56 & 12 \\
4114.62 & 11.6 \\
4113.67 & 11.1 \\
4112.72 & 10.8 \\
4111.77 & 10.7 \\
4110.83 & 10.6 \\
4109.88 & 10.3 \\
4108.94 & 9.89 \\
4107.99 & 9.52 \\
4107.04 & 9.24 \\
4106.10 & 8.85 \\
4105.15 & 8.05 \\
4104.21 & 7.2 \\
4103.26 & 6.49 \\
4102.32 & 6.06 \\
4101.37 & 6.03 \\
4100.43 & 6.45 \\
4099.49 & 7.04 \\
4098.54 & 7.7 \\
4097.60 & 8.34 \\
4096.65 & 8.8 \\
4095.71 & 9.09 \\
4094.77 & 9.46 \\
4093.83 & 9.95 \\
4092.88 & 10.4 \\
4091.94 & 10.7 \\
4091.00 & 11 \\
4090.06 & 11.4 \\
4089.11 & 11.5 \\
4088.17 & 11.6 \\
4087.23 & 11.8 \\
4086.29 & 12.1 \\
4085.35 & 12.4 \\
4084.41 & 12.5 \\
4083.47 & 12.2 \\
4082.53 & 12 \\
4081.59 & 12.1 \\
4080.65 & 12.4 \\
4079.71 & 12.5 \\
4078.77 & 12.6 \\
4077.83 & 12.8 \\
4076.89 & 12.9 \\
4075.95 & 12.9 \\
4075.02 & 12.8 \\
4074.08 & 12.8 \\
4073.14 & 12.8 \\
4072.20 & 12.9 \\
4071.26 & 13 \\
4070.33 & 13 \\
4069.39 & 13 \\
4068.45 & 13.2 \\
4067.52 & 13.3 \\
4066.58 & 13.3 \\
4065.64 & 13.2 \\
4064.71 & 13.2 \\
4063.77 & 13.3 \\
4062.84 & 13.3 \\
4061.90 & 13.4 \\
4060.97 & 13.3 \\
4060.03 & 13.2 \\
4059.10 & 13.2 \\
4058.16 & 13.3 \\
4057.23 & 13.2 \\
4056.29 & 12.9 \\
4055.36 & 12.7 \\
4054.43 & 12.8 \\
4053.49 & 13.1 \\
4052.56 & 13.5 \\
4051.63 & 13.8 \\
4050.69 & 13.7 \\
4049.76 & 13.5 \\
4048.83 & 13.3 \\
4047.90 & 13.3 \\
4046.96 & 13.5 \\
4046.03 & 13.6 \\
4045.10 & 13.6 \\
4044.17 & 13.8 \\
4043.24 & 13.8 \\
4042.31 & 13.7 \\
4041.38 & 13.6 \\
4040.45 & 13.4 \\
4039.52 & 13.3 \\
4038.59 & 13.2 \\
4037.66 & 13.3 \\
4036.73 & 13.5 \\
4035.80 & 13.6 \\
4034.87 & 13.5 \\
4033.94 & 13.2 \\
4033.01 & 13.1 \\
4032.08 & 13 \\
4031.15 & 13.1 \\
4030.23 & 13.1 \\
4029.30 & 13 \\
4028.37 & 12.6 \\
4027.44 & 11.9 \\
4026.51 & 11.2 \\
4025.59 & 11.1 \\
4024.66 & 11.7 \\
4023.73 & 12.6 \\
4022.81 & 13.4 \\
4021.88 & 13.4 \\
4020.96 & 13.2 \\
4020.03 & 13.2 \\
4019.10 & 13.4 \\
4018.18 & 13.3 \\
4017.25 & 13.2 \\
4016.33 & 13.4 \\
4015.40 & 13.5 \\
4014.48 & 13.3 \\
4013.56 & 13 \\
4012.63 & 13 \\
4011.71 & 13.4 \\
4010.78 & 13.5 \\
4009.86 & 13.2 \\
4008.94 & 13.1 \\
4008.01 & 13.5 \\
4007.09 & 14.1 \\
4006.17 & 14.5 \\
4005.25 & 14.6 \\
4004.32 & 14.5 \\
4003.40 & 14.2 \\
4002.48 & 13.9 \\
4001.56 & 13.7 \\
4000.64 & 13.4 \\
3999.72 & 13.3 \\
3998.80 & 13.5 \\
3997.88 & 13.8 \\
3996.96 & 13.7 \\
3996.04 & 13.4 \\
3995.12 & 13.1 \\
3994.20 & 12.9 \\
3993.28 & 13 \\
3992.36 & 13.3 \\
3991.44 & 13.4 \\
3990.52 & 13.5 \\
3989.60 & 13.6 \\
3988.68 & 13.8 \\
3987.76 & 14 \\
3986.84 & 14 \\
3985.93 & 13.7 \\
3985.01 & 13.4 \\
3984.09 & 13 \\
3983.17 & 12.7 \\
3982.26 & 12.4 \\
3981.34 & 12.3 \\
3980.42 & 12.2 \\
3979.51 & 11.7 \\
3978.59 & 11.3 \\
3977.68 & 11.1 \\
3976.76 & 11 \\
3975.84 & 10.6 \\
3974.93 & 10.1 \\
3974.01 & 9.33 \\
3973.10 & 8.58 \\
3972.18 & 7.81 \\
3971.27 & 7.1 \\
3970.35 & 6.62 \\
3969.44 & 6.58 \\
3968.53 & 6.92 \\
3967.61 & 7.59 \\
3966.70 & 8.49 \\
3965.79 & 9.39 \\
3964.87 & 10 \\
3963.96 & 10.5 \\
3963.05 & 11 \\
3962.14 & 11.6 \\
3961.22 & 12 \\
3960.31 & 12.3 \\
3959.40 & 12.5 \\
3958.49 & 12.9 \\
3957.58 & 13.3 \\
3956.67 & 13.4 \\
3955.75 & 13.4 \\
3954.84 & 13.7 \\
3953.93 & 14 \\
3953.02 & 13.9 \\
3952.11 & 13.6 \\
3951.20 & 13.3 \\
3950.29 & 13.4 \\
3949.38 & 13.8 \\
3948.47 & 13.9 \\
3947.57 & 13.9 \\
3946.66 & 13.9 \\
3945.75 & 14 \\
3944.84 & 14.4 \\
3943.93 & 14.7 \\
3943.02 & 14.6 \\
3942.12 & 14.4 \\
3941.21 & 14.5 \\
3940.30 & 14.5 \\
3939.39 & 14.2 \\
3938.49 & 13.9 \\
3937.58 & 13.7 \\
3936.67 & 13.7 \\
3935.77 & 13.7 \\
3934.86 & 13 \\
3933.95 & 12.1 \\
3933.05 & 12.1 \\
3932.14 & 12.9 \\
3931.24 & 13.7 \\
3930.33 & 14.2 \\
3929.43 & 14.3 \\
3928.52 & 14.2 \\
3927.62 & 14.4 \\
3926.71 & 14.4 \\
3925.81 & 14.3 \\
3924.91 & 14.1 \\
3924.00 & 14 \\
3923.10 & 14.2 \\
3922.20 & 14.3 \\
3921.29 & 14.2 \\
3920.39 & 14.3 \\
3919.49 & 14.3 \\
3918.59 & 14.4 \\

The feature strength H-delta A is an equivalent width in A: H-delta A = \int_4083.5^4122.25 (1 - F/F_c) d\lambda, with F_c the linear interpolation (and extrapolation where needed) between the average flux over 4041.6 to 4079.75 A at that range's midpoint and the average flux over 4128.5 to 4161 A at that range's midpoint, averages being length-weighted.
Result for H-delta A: 7.8 A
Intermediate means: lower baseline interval 13.2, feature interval 10.1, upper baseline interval 12.2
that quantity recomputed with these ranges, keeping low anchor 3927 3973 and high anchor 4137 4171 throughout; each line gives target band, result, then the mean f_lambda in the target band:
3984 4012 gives -2.83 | 13.6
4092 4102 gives 3.18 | 8.39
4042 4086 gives -2.66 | 13.1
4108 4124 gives 1.15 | 11.4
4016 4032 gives -0.52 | 12.8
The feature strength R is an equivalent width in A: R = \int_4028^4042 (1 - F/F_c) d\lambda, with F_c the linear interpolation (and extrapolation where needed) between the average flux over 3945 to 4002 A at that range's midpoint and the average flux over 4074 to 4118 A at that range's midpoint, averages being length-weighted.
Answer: -2.5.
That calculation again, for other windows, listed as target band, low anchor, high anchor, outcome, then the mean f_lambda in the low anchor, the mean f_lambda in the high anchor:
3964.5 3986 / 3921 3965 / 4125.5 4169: 5.17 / 13.5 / 12.2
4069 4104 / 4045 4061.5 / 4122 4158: 5.47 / 13.3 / 12.1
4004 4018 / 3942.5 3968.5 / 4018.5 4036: -0.92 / 12.5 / 12.8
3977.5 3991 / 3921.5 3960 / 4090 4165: 0.29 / 13.8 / 11.1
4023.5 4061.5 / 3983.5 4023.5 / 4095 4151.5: -1.39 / 13.5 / 10.9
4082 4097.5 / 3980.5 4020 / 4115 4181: 2.05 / 13.4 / 12.2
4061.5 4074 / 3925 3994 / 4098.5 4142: -1.92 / 12.4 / 10.9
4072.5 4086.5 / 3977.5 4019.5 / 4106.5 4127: -0.63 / 13.3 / 11.4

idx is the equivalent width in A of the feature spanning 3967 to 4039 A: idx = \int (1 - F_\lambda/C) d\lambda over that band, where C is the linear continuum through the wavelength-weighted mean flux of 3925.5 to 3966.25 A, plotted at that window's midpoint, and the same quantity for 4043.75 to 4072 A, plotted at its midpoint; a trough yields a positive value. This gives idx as 4.41 A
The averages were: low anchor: 13.3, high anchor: 13.3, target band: 12.5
